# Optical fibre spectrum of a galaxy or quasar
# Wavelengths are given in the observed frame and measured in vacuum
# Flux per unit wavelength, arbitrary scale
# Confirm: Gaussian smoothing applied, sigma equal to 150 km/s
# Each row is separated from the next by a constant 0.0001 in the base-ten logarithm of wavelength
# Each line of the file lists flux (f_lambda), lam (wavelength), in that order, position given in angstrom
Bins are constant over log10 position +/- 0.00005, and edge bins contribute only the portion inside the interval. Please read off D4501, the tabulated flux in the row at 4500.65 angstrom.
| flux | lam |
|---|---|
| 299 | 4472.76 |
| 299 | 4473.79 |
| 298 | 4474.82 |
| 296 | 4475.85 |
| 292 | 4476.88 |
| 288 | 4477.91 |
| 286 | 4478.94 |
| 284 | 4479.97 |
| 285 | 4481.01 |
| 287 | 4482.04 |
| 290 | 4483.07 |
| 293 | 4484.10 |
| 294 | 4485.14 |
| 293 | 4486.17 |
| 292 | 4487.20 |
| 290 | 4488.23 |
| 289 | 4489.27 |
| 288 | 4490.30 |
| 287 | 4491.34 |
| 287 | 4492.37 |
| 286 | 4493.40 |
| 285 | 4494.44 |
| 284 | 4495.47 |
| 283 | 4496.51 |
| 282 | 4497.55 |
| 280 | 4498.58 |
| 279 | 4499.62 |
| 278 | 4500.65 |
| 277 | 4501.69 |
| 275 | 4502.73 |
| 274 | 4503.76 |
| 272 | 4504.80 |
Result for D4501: 278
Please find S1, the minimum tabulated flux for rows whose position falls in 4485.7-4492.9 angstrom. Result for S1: 287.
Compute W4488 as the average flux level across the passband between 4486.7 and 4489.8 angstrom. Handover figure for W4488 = 290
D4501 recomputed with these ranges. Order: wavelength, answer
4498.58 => 280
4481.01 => 285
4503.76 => 274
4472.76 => 299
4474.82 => 298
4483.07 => 290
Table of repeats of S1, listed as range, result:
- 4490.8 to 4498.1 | 282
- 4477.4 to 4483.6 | 284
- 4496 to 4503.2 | 275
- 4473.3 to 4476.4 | 296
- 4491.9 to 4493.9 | 286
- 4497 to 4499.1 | 280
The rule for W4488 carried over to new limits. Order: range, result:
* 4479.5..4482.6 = 285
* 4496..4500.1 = 281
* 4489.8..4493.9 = 287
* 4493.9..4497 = 284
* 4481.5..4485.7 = 291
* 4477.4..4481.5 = 285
